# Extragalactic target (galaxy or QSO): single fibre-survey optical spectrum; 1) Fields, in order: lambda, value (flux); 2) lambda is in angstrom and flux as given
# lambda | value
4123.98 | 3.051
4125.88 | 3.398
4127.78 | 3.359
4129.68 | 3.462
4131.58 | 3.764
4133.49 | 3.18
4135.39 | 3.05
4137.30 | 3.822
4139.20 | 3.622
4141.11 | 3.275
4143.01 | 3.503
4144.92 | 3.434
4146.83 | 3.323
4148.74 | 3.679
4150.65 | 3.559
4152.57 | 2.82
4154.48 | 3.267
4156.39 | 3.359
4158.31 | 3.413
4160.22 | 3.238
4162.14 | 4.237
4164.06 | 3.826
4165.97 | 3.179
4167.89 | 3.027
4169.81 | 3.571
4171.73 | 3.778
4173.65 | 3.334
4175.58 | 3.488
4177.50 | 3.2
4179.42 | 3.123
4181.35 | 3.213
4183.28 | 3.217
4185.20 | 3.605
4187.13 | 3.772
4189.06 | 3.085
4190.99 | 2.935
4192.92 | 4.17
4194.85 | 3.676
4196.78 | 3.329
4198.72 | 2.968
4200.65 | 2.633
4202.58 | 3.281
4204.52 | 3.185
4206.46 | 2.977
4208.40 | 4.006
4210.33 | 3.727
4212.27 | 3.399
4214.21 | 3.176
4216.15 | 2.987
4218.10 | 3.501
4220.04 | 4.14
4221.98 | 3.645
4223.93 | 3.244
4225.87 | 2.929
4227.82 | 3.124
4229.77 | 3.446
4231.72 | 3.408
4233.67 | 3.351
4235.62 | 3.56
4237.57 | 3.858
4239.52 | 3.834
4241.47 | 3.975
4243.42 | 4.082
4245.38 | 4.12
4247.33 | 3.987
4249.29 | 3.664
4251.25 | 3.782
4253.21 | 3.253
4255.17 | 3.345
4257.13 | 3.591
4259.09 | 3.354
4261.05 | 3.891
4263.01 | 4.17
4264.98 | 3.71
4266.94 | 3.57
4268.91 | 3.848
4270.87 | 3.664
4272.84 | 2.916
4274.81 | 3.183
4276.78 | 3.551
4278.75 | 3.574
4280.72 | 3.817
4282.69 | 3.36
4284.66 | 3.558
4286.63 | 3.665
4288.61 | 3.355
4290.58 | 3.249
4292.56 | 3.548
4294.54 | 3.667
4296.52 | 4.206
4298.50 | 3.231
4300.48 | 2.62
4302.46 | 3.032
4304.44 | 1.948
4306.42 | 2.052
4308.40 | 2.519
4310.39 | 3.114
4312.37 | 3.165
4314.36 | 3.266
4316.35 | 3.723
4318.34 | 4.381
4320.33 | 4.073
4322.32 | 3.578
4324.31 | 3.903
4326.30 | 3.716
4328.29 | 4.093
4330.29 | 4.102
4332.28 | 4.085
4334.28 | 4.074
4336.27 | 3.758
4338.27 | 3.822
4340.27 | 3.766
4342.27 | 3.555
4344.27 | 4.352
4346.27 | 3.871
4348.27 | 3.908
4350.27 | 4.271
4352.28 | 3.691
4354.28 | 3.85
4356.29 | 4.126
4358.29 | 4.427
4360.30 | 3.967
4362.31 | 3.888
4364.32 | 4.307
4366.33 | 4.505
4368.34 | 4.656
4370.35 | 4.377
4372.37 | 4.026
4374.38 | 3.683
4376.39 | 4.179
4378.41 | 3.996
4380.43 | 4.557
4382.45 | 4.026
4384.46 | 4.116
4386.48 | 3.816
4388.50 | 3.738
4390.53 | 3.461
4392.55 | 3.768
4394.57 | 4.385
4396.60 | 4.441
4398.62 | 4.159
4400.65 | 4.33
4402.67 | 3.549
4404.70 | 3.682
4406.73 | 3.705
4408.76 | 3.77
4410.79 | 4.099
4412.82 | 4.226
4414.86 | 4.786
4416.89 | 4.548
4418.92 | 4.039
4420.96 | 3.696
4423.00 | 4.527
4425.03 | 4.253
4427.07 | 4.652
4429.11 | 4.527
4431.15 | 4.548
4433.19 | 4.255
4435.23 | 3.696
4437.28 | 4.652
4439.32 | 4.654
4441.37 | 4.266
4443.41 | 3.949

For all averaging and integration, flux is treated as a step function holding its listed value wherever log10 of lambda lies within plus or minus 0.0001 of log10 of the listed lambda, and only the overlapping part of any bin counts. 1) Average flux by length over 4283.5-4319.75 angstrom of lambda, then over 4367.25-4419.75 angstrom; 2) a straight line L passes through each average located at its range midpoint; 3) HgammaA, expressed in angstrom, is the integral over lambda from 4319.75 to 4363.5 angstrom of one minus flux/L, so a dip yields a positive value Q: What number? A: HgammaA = -4.1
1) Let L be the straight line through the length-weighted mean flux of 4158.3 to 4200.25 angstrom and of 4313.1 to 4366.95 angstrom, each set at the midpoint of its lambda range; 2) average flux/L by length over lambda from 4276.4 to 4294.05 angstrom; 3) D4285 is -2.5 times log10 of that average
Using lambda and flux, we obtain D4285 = 0.07 mag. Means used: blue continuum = 3.42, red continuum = 3.96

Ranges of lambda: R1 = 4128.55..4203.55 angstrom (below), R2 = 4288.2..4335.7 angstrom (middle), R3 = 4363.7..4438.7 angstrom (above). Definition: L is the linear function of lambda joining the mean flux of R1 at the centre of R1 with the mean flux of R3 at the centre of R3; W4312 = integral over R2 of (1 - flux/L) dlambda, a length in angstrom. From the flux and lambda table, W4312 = 5.2 angstrom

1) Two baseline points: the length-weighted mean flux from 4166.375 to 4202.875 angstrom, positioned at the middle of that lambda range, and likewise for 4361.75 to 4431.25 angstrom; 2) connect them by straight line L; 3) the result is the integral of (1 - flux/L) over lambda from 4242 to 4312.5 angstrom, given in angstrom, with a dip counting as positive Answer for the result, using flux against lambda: 4.7 angstrom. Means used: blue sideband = 3.34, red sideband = 4.14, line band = 3.43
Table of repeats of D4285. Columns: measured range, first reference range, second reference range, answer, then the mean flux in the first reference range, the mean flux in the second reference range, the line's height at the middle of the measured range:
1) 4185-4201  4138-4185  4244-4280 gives 0.03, 3.41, 3.63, 3.48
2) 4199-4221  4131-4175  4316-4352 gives 0.08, 3.44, 3.94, 3.6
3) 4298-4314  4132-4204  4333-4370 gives 0.39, 3.38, 4.05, 3.89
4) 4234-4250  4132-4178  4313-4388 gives -0.05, 3.43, 4.01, 3.69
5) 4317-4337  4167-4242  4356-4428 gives -0.03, 3.4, 4.12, 3.87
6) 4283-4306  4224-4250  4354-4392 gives 0.18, 3.63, 4.09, 3.82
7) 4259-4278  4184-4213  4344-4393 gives 0.02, 3.38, 4.06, 3.66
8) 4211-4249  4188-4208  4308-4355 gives -0.06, 3.25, 3.79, 3.38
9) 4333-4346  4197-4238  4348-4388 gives 0.02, 3.35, 4.12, 3.97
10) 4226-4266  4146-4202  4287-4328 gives -0.09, 3.38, 3.34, 3.36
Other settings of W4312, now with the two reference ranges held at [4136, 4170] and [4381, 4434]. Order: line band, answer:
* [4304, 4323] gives 3.3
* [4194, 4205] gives 1.2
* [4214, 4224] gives 0.4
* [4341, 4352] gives 0.0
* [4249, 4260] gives 0.7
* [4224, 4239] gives 1.1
